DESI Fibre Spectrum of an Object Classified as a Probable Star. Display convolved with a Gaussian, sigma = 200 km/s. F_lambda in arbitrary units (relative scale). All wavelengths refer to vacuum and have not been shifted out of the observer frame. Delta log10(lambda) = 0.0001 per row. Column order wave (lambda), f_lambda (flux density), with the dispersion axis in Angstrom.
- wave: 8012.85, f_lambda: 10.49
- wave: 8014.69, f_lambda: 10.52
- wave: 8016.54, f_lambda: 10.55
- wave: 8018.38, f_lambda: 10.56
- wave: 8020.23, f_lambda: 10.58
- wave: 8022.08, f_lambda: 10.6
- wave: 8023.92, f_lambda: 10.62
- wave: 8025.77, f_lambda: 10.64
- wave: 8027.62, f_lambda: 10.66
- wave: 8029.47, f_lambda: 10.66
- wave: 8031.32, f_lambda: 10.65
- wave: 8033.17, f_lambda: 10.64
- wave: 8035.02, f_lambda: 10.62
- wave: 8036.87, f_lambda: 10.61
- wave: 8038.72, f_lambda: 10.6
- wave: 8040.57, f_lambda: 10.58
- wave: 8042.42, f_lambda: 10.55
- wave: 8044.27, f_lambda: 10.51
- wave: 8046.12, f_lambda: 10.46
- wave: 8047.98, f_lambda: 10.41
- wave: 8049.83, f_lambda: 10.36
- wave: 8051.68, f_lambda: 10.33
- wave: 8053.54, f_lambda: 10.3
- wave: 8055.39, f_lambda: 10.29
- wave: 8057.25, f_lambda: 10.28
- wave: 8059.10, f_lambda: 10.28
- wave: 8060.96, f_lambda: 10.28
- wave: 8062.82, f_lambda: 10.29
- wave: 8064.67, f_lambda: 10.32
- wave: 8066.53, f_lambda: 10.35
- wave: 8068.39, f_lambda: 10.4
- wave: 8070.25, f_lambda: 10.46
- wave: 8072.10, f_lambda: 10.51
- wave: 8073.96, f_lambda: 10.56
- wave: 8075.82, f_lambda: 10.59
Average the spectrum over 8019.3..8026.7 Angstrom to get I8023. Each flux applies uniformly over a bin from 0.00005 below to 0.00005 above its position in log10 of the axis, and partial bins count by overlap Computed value 10.6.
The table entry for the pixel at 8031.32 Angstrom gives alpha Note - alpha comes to 10.65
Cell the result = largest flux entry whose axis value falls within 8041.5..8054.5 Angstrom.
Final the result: 10.55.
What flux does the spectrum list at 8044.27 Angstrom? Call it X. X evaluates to 10.51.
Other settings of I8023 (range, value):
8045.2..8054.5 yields 10.4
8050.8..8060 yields 10.3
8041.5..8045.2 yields 10.5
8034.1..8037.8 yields 10.6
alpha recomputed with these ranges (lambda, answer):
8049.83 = 10.36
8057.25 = 10.28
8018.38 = 10.56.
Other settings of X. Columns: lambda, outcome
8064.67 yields 10.32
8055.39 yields 10.29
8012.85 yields 10.49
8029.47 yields 10.66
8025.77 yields 10.64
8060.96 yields 10.28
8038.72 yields 10.6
